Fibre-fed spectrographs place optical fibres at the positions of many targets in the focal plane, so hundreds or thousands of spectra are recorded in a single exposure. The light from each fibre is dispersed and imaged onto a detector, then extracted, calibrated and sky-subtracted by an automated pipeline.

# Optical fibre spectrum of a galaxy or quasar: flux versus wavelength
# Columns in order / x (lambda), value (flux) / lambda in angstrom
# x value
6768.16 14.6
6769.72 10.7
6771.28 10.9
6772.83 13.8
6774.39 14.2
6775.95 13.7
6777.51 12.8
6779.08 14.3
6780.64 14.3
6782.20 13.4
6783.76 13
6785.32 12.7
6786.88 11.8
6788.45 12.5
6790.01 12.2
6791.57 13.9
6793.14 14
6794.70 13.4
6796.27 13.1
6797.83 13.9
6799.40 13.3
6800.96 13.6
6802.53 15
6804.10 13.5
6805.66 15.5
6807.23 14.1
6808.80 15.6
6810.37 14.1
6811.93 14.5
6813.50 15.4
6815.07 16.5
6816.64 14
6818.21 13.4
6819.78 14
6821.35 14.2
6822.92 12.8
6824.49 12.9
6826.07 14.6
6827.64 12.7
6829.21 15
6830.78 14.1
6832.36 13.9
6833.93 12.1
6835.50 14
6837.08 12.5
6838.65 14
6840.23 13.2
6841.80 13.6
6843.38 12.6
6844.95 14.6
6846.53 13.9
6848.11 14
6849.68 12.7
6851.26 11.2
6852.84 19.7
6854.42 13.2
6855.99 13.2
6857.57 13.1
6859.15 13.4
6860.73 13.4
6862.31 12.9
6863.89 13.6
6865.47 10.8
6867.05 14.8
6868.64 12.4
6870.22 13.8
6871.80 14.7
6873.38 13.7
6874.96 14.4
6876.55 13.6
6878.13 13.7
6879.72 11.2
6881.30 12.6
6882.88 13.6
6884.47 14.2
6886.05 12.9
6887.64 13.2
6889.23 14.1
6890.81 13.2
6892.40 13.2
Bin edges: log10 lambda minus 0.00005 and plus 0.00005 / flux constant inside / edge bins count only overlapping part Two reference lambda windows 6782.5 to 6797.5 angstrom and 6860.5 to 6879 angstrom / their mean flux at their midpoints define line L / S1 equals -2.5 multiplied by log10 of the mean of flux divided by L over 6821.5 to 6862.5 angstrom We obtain -0.02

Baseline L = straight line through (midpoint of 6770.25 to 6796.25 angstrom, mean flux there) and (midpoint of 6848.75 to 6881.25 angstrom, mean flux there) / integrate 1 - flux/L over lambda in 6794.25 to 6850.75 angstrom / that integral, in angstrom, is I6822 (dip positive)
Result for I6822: -2.5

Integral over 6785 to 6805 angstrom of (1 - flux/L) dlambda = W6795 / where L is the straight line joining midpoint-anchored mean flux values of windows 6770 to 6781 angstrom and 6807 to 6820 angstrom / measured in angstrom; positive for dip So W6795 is 1.0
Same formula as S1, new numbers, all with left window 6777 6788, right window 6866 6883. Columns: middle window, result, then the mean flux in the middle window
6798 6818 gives -0.10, 14.5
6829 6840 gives -0.02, 13.6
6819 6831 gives -0.04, 13.8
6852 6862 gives -0.07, 14.3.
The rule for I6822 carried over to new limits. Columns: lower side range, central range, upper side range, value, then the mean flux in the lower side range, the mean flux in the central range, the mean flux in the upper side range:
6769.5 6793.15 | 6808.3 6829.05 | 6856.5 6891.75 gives -1.67 angstrom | 13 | 14.2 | 13.3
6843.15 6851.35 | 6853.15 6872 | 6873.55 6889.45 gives -0.05 angstrom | 13.4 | 13.4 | 13.3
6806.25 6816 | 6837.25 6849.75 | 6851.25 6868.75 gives 0.46 angstrom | 15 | 13.6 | 13.6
